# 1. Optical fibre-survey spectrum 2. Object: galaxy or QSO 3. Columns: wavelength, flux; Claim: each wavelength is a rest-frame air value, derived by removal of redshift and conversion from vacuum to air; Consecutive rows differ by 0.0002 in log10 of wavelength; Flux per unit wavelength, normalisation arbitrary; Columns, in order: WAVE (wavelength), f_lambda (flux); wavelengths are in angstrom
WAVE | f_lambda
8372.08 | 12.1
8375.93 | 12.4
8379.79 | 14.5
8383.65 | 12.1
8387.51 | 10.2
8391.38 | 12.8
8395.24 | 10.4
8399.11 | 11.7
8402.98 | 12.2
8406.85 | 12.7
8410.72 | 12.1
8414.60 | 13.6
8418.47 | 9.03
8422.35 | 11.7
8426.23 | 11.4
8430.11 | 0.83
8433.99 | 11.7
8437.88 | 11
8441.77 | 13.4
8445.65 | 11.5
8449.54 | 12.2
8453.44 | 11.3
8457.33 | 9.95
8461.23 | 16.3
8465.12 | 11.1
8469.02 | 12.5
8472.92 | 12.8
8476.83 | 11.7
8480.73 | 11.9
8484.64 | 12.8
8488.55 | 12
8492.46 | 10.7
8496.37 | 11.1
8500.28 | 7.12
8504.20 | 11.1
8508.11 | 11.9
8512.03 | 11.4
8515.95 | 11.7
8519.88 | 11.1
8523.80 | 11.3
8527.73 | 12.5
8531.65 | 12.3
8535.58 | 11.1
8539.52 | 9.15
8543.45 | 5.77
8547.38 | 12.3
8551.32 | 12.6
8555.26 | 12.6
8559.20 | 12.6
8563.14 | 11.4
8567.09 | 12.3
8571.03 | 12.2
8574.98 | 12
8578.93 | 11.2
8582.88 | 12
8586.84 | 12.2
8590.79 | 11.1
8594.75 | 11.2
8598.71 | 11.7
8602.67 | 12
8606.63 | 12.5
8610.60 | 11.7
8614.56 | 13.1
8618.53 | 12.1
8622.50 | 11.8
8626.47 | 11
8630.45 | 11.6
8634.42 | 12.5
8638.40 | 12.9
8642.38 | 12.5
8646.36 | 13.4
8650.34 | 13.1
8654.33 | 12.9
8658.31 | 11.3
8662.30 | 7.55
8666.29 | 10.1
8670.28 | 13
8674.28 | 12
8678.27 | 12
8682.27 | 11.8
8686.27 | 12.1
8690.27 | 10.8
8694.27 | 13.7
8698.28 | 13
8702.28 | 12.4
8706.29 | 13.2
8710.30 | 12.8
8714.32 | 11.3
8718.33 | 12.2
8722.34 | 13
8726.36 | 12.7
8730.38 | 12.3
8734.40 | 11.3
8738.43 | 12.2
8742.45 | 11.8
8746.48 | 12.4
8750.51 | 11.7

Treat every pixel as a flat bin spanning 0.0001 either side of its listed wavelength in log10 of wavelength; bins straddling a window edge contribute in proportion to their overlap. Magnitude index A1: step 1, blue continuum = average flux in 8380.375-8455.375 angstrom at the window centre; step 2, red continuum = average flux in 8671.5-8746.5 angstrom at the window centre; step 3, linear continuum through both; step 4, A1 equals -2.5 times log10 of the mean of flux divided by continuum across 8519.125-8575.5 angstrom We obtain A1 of 0.03 mag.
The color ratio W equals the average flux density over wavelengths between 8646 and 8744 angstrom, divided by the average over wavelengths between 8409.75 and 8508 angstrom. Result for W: 1.1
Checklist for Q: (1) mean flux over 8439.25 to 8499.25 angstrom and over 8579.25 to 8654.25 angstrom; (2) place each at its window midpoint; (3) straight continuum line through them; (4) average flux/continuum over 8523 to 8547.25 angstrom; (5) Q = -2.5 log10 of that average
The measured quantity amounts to 0.15 mag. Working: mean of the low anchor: 12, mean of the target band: 10.5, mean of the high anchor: 12.1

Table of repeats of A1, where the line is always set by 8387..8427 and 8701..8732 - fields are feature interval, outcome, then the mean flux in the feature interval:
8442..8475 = -0.04 mag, 12.3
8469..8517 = 0.05 mag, 11.4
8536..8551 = 0.24 mag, 9.67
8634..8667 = 0.04 mag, 11.8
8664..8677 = 0.07 mag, 11.6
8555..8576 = -0.01 mag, 12.2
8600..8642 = 0.01 mag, 12.1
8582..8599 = 0.05 mag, 11.6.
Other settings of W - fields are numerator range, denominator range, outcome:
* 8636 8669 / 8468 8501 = 1.02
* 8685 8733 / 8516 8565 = 1.11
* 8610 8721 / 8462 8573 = 1.06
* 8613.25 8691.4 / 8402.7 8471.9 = 1.05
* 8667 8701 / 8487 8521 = 1.12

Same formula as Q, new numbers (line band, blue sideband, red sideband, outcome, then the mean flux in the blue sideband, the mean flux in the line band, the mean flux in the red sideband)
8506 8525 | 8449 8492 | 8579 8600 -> 0.04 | 12.2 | 11.5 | 11.6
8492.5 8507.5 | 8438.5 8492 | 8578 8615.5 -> 0.20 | 12.2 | 10.1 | 11.9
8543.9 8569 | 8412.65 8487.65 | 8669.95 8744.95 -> -0.01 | 11.4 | 11.9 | 12.3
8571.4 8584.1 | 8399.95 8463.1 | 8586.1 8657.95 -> 0.02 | 11.3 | 11.8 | 12.2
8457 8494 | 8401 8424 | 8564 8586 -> -0.03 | 11.9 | 12.3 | 11.9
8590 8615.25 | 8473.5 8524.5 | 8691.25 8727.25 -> 0.01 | 11.3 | 11.9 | 12.6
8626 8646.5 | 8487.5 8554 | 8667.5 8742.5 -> -0.05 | 10.9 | 12.3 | 12.3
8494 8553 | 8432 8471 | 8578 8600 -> 0.10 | 12.1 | 10.8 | 11.6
